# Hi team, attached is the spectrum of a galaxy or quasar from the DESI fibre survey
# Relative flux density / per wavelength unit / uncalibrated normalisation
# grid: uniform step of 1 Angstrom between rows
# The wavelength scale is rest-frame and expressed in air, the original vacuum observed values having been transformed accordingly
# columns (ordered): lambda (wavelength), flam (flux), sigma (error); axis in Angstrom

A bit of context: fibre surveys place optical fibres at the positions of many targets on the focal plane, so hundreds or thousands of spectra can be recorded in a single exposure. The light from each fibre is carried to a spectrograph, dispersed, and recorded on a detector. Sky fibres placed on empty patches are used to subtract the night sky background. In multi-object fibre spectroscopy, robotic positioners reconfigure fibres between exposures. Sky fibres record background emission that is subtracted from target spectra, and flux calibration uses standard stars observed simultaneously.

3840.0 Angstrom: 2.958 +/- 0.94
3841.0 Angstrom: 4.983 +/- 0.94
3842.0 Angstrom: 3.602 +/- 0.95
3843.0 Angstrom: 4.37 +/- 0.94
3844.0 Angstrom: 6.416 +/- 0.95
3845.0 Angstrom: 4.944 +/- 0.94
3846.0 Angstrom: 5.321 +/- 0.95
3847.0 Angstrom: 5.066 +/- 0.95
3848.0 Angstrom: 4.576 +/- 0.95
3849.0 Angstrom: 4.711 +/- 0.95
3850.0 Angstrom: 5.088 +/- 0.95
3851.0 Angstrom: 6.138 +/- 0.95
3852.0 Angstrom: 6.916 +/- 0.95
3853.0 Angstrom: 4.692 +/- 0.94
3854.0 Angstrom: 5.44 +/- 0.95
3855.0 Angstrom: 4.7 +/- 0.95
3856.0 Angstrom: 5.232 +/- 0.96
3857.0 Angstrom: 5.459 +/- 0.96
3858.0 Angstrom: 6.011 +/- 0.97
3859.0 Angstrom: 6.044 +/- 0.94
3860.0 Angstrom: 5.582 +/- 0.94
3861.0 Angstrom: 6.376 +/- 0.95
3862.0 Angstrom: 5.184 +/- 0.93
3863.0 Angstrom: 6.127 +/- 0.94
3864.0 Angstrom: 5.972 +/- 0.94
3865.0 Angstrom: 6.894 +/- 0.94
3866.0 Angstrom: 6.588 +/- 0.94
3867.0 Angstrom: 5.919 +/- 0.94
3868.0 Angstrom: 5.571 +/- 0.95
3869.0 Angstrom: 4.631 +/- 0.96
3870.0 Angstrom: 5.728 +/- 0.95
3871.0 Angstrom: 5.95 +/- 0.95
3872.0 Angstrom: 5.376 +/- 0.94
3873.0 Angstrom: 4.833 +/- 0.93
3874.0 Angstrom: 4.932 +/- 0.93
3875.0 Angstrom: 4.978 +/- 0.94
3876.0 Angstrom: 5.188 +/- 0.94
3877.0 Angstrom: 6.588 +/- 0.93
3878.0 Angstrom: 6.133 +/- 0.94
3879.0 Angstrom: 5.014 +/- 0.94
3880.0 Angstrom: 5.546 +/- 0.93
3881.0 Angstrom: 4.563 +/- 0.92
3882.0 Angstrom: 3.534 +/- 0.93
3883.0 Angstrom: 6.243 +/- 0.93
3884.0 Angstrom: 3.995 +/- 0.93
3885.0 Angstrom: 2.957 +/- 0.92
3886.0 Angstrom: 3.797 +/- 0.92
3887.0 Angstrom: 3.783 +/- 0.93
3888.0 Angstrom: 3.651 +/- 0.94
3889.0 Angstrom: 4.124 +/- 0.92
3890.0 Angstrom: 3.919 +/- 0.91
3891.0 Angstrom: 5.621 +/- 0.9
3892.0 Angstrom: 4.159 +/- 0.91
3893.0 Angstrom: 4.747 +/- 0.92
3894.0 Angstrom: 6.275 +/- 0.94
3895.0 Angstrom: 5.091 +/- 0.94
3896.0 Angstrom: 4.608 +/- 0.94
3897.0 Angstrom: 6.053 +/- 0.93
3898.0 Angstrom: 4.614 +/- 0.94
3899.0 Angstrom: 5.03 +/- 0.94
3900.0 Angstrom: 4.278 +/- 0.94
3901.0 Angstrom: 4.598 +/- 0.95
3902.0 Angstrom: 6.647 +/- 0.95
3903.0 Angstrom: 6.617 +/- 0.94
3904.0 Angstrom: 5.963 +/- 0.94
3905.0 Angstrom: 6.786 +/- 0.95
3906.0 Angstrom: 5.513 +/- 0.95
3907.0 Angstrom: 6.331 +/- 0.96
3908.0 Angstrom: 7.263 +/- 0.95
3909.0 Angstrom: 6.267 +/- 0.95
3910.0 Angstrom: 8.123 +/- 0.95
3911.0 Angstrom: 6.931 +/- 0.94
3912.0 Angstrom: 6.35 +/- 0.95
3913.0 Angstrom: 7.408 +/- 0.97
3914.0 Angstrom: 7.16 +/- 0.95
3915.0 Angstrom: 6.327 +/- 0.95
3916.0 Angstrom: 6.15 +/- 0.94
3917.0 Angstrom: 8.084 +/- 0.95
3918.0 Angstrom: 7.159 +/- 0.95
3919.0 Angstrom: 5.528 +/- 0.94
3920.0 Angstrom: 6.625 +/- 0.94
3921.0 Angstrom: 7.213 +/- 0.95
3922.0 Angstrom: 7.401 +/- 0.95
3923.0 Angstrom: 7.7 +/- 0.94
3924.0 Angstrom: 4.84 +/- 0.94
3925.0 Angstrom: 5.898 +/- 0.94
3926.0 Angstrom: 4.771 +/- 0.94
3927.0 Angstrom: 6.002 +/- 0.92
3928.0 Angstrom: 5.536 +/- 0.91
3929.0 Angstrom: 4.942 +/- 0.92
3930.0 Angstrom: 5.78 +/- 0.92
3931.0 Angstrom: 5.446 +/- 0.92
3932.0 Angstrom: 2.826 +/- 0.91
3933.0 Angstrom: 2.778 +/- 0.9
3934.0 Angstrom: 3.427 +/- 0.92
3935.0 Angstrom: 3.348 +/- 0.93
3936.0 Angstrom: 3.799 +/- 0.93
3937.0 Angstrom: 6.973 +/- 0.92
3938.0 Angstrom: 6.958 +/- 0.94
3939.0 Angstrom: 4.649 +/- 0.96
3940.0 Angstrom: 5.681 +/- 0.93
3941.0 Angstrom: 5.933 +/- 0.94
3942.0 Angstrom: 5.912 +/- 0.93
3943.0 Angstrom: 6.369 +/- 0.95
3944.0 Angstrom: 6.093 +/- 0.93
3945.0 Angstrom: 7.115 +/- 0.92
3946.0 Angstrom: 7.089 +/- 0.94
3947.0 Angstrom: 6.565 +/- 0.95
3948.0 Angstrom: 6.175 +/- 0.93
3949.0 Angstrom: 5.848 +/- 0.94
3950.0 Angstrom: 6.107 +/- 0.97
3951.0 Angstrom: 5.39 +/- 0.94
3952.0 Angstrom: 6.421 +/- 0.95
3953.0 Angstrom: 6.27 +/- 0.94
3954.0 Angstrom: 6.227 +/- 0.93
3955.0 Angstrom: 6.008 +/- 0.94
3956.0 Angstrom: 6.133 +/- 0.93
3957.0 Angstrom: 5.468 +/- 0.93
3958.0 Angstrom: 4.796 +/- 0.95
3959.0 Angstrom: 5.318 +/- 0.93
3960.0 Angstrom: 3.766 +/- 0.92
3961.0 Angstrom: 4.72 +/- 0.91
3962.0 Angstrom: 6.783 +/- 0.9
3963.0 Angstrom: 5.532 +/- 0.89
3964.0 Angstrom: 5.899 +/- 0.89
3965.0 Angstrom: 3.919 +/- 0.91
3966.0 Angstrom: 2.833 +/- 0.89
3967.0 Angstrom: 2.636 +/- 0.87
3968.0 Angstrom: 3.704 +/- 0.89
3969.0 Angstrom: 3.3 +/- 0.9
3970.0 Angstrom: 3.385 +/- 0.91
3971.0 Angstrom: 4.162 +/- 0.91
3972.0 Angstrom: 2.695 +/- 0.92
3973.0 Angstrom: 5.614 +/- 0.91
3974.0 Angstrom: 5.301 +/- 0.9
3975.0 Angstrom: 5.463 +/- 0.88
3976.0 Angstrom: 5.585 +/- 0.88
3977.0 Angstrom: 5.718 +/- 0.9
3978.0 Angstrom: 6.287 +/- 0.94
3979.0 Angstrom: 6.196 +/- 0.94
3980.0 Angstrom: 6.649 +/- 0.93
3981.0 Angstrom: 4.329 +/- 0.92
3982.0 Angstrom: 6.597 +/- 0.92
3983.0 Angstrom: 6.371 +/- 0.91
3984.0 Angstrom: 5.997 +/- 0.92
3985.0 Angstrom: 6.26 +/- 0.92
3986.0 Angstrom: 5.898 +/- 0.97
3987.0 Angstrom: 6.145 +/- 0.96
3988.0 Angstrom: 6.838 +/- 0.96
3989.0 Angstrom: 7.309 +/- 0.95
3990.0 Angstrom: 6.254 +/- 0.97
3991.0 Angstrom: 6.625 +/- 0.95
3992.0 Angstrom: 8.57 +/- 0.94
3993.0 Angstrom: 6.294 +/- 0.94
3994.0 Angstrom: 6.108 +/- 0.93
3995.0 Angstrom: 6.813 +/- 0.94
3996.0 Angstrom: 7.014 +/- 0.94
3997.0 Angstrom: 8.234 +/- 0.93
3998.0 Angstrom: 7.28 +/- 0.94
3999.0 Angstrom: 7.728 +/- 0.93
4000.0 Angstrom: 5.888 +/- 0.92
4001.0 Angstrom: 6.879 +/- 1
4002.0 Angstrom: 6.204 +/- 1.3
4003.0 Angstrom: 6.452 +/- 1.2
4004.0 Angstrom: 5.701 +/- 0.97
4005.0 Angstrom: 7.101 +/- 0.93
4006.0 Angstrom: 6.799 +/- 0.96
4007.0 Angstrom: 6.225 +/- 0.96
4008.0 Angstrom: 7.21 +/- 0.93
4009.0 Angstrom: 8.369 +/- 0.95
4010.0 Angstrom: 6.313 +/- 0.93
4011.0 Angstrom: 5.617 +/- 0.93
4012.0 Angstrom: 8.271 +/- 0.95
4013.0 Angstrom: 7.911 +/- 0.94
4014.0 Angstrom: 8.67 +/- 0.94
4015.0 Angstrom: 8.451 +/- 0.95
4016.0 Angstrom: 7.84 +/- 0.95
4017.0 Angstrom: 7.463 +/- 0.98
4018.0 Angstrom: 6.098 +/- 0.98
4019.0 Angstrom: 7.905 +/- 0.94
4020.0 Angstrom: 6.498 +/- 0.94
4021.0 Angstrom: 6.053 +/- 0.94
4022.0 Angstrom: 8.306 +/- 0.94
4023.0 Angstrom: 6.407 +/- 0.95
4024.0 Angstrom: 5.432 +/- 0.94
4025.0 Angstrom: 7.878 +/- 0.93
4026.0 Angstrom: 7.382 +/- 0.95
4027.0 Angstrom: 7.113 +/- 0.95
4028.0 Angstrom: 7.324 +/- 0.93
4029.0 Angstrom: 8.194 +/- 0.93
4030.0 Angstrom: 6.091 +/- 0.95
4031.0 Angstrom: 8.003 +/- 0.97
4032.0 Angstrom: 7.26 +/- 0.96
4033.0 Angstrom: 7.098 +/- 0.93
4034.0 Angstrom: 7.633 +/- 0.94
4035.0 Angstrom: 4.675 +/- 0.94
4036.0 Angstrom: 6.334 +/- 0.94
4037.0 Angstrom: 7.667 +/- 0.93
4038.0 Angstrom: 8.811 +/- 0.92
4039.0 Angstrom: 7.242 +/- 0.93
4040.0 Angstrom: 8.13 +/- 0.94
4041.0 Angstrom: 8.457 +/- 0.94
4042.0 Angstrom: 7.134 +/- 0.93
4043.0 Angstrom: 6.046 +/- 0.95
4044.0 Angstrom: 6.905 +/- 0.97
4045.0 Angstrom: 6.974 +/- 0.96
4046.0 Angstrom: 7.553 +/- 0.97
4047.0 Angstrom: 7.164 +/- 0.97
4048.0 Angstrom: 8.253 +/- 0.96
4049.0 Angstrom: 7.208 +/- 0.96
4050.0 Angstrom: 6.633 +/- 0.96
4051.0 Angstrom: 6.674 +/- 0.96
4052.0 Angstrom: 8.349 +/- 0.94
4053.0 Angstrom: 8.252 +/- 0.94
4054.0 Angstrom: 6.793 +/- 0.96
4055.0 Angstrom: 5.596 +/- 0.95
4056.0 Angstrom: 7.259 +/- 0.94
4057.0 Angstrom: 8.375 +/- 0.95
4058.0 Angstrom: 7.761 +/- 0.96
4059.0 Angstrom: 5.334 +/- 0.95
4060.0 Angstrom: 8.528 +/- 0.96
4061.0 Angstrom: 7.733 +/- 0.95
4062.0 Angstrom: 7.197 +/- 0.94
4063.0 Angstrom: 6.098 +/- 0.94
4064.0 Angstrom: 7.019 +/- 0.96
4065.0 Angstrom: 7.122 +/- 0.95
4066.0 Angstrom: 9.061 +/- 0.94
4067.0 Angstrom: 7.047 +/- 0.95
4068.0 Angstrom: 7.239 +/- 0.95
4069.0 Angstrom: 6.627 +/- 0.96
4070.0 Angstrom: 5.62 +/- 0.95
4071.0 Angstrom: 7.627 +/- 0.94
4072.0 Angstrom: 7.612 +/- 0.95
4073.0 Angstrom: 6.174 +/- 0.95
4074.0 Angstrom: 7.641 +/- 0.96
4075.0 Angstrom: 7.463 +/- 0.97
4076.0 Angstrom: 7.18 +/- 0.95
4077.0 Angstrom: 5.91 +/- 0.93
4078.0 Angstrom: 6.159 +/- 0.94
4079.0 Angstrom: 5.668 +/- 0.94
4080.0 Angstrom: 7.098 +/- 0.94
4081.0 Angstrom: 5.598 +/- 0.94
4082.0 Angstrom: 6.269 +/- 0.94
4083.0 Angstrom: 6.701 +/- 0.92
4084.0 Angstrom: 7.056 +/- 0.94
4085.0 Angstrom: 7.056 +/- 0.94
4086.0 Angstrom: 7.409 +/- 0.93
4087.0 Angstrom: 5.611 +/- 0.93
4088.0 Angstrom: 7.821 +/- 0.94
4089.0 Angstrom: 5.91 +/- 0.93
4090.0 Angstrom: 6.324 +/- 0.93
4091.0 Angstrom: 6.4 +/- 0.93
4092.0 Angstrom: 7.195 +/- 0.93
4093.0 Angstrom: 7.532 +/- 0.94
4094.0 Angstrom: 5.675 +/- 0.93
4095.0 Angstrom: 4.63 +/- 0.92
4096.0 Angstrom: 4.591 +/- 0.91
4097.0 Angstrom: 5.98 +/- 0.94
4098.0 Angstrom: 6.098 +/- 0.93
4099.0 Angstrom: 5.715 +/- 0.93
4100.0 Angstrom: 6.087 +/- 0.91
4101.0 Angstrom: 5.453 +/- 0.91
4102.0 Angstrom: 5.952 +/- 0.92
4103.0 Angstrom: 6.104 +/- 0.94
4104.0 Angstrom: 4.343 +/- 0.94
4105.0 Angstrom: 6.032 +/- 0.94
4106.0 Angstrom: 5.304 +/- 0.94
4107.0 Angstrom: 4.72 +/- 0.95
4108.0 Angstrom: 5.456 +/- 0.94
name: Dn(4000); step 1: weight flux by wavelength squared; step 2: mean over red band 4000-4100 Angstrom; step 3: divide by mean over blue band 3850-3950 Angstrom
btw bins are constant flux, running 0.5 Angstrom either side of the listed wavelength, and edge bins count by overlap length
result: 1.3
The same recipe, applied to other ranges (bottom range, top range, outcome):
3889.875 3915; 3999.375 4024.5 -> 1.25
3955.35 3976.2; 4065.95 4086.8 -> 1.56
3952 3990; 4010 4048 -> 1.40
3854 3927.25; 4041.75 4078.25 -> 1.37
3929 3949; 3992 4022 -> 1.35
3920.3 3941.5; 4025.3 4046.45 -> 1.43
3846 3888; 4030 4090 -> 1.47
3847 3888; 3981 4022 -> 1.39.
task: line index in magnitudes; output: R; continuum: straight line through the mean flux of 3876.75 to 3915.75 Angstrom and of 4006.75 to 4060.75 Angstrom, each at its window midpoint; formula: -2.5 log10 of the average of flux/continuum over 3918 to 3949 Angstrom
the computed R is 0.05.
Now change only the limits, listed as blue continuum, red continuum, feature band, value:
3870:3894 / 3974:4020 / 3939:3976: 0.15 mag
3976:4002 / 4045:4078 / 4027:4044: -0.05 mag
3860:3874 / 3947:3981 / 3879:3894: 0.26 mag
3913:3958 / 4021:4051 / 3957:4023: 0.08 mag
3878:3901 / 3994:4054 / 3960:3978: 0.32 mag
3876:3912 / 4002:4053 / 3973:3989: 0.09 mag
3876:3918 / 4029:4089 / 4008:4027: -0.09 mag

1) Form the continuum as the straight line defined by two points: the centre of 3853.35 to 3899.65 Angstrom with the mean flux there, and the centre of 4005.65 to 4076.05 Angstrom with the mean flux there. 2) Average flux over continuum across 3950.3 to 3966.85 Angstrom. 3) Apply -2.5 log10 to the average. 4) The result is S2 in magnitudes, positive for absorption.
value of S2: 0.17 mag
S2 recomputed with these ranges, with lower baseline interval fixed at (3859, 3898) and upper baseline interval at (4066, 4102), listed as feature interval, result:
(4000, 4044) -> -0.168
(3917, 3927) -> -0.178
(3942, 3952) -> -0.125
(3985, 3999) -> -0.167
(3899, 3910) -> -0.141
